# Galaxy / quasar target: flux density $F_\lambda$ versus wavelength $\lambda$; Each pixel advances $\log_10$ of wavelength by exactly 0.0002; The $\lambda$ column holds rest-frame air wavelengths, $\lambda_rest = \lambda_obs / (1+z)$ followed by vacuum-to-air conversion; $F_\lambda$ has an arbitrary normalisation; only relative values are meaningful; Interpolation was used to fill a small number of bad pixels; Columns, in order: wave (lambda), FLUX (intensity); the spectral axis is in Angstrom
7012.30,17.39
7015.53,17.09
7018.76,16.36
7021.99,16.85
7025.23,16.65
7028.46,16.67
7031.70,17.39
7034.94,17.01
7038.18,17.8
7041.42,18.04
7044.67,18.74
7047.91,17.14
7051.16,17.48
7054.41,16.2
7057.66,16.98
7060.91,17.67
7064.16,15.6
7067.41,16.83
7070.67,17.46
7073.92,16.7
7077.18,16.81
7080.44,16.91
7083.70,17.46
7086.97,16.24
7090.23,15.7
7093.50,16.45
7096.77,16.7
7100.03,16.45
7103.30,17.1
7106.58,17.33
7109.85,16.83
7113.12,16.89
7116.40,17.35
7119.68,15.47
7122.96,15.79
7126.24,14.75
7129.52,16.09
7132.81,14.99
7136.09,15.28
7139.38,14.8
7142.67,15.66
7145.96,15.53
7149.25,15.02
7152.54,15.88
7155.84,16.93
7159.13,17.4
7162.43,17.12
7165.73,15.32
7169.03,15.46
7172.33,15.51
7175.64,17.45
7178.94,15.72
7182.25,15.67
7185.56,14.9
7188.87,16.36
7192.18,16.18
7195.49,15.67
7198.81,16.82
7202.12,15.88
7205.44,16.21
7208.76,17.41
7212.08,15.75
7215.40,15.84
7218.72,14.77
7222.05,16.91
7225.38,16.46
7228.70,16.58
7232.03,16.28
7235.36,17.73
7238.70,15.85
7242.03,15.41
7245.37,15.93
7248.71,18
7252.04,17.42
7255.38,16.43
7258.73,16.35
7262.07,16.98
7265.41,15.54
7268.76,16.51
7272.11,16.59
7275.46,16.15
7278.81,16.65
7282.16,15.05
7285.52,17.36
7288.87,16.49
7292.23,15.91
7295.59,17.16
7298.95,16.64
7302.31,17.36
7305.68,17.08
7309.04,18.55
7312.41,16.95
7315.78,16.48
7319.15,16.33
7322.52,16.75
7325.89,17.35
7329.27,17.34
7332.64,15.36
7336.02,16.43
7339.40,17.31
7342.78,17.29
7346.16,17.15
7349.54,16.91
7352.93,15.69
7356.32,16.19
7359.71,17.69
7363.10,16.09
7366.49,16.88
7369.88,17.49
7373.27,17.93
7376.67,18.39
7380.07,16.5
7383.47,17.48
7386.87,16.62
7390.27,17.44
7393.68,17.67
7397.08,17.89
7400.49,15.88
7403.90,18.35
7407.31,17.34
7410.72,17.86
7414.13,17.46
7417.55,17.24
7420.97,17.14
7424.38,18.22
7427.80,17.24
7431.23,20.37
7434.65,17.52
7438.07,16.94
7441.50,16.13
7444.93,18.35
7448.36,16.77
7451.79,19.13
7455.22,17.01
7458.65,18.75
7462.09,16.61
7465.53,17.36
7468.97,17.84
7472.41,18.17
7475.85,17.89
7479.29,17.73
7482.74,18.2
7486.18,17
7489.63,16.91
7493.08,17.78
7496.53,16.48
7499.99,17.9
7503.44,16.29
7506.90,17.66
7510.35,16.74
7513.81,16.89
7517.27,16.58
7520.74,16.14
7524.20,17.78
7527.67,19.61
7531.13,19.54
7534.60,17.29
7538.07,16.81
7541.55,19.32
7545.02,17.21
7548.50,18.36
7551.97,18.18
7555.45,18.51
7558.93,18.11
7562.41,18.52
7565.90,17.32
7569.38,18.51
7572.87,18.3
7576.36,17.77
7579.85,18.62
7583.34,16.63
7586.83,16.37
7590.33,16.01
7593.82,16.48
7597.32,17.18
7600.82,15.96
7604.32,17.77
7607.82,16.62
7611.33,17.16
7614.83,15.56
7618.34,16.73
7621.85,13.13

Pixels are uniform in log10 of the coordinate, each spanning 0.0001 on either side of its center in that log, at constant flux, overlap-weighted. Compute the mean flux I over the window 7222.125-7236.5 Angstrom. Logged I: 16.8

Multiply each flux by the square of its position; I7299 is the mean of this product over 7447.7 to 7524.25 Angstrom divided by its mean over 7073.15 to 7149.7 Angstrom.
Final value 1.19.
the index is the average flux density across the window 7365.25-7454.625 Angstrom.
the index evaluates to 17.5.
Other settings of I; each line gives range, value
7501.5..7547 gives 17.5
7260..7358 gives 16.7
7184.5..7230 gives 16.1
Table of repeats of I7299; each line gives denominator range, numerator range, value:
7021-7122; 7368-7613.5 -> 1.16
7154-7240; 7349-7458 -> 1.13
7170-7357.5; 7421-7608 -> 1.14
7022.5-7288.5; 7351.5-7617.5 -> 1.16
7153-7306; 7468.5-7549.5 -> 1.16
